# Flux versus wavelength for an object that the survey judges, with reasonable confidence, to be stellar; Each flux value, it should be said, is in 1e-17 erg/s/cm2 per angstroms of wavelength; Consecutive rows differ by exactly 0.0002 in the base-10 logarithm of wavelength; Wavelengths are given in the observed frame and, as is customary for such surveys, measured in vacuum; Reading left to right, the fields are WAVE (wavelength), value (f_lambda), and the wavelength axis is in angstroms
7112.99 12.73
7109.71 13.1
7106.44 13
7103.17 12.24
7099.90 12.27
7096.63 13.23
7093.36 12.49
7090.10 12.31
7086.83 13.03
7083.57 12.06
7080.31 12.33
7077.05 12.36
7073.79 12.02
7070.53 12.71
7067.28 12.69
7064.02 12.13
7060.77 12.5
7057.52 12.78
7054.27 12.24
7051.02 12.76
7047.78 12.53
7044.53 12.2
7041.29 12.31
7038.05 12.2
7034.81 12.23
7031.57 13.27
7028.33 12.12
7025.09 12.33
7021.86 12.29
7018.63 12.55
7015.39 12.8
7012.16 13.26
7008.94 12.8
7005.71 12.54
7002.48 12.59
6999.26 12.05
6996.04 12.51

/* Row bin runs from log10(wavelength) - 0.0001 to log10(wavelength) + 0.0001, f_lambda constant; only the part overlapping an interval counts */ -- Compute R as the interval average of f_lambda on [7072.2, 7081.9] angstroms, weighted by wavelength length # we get 12.2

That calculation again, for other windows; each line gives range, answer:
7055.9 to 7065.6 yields 12.5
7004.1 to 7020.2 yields 12.8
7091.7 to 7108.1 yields 12.7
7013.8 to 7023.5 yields 12.5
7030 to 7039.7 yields 12.6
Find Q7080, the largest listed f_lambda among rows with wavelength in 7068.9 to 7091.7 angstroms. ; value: 13.03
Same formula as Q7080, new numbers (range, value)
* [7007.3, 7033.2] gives 13.27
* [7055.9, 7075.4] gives 12.78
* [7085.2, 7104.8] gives 13.23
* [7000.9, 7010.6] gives 12.8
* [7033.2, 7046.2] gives 12.31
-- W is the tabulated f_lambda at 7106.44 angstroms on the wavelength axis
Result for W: 13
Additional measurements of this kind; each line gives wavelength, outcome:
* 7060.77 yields 12.5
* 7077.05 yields 12.36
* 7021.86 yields 12.29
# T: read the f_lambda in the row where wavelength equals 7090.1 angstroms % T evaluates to 12.31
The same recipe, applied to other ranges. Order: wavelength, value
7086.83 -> 13.03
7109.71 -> 13.1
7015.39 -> 12.8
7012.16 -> 13.26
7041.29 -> 12.31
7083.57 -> 12.06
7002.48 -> 12.59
